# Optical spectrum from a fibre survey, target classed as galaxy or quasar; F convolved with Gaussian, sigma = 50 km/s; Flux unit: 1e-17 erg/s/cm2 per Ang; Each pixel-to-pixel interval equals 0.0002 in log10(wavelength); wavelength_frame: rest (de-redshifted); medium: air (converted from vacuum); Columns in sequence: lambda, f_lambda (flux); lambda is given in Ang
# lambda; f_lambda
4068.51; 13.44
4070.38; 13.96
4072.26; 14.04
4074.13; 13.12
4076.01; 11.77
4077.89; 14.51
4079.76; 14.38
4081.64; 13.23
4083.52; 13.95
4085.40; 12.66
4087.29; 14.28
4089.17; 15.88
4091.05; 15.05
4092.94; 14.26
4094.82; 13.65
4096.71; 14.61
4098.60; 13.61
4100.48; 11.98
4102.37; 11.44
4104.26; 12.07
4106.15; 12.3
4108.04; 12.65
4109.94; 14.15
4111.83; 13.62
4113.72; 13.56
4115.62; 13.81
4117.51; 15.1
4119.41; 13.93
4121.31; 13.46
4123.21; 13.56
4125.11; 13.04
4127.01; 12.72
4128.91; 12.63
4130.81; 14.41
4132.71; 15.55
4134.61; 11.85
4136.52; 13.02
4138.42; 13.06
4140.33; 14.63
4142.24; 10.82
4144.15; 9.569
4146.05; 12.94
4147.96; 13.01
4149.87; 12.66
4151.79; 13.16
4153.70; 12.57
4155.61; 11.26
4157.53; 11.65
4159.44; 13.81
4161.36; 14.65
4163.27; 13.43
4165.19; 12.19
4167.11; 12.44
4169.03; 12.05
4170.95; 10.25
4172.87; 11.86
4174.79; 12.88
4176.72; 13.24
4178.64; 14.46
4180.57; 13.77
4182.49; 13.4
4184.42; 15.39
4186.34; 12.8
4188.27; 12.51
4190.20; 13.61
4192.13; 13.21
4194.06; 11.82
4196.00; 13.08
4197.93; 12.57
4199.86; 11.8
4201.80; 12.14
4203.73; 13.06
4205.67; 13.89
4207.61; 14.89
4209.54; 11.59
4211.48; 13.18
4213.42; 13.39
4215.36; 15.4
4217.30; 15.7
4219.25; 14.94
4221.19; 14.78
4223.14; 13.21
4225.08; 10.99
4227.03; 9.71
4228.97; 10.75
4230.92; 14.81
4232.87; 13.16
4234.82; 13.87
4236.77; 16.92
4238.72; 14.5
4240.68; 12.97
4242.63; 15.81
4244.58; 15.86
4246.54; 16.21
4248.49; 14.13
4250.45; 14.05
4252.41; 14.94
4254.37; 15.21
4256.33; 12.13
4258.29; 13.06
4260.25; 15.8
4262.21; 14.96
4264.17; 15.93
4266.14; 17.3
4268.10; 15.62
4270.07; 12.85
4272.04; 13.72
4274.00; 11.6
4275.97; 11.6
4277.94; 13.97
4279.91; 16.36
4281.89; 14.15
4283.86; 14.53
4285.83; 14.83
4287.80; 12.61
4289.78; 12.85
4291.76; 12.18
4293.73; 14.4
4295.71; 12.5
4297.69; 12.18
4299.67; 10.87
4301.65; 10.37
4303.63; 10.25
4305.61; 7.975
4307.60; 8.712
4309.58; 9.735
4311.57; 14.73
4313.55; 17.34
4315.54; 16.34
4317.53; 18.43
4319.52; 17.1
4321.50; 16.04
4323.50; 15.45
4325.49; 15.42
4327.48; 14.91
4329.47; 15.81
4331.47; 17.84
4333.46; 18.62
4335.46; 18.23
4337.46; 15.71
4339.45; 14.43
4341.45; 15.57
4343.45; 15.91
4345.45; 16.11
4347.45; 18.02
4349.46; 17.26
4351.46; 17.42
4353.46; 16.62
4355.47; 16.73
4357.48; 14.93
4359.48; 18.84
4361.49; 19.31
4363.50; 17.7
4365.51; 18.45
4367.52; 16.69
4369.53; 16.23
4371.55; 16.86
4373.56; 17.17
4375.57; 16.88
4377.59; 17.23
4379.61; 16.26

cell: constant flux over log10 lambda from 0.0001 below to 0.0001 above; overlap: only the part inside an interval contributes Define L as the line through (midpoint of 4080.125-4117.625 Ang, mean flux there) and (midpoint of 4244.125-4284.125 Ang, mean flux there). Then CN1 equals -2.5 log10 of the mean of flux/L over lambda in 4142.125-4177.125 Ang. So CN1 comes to 0.13 mag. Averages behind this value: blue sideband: 13.6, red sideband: 14.5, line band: 12.4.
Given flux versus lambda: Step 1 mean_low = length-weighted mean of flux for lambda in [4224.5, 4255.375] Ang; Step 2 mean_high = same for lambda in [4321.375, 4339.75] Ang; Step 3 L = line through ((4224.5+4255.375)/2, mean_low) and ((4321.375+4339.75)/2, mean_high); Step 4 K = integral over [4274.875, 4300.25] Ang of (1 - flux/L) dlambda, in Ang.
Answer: 3.1 Ang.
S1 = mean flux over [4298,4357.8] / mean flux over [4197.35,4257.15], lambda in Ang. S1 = 1.09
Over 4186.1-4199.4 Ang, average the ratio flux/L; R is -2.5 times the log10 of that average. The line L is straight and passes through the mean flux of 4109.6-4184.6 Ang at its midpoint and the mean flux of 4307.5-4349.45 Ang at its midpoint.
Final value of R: 0.083 mag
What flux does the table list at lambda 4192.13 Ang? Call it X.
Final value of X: 13.21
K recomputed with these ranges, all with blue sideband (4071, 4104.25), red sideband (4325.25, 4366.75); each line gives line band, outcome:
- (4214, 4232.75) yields 2.4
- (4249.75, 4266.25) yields 1.1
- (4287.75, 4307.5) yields 5.9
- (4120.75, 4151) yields 2.8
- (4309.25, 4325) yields 0.6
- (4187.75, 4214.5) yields 3.8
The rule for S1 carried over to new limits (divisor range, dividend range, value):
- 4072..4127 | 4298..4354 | 1.11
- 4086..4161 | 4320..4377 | 1.27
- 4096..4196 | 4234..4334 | 1.09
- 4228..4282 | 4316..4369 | 1.17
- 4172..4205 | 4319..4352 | 1.26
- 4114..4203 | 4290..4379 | 1.19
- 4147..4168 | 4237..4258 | 1.14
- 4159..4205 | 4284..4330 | 1.05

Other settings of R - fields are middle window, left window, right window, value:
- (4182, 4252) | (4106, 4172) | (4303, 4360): 0.03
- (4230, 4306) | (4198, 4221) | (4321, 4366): 0.09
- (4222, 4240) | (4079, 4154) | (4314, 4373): 0.15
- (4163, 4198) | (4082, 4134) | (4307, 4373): 0.13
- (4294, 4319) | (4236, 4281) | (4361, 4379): 0.24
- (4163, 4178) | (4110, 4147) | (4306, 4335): 0.12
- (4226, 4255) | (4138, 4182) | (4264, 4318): -0.09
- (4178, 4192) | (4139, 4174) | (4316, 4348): -0.05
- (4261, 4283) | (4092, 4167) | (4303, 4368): 0.05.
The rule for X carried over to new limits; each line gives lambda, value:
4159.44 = 13.81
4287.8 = 12.61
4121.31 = 13.46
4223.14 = 13.21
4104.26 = 12.07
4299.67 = 10.87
